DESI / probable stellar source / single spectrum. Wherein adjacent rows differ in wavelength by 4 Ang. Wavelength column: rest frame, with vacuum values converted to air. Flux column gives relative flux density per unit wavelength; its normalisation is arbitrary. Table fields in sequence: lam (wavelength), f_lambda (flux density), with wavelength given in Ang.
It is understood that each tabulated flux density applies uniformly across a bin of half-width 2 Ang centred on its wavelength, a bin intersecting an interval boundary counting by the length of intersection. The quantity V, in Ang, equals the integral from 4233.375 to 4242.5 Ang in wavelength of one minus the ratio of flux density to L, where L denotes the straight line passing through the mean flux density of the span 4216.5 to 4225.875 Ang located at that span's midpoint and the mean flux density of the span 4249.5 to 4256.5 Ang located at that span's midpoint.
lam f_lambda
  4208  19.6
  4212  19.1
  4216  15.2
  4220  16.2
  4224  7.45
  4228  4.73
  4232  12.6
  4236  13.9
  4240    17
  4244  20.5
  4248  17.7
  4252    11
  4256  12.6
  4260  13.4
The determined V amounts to -2.5 Ang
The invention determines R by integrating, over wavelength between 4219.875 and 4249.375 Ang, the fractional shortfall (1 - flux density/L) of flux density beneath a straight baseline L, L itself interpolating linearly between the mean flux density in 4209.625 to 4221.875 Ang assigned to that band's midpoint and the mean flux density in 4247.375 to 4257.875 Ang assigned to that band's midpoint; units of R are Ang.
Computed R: 2.50 Ang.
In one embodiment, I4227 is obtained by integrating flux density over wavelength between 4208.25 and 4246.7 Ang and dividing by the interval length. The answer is 14.4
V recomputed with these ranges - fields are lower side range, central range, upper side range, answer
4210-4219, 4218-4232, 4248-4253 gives 5.4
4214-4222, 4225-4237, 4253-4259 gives 3.8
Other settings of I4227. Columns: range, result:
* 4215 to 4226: 12.7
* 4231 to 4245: 15.9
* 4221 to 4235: 9.23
